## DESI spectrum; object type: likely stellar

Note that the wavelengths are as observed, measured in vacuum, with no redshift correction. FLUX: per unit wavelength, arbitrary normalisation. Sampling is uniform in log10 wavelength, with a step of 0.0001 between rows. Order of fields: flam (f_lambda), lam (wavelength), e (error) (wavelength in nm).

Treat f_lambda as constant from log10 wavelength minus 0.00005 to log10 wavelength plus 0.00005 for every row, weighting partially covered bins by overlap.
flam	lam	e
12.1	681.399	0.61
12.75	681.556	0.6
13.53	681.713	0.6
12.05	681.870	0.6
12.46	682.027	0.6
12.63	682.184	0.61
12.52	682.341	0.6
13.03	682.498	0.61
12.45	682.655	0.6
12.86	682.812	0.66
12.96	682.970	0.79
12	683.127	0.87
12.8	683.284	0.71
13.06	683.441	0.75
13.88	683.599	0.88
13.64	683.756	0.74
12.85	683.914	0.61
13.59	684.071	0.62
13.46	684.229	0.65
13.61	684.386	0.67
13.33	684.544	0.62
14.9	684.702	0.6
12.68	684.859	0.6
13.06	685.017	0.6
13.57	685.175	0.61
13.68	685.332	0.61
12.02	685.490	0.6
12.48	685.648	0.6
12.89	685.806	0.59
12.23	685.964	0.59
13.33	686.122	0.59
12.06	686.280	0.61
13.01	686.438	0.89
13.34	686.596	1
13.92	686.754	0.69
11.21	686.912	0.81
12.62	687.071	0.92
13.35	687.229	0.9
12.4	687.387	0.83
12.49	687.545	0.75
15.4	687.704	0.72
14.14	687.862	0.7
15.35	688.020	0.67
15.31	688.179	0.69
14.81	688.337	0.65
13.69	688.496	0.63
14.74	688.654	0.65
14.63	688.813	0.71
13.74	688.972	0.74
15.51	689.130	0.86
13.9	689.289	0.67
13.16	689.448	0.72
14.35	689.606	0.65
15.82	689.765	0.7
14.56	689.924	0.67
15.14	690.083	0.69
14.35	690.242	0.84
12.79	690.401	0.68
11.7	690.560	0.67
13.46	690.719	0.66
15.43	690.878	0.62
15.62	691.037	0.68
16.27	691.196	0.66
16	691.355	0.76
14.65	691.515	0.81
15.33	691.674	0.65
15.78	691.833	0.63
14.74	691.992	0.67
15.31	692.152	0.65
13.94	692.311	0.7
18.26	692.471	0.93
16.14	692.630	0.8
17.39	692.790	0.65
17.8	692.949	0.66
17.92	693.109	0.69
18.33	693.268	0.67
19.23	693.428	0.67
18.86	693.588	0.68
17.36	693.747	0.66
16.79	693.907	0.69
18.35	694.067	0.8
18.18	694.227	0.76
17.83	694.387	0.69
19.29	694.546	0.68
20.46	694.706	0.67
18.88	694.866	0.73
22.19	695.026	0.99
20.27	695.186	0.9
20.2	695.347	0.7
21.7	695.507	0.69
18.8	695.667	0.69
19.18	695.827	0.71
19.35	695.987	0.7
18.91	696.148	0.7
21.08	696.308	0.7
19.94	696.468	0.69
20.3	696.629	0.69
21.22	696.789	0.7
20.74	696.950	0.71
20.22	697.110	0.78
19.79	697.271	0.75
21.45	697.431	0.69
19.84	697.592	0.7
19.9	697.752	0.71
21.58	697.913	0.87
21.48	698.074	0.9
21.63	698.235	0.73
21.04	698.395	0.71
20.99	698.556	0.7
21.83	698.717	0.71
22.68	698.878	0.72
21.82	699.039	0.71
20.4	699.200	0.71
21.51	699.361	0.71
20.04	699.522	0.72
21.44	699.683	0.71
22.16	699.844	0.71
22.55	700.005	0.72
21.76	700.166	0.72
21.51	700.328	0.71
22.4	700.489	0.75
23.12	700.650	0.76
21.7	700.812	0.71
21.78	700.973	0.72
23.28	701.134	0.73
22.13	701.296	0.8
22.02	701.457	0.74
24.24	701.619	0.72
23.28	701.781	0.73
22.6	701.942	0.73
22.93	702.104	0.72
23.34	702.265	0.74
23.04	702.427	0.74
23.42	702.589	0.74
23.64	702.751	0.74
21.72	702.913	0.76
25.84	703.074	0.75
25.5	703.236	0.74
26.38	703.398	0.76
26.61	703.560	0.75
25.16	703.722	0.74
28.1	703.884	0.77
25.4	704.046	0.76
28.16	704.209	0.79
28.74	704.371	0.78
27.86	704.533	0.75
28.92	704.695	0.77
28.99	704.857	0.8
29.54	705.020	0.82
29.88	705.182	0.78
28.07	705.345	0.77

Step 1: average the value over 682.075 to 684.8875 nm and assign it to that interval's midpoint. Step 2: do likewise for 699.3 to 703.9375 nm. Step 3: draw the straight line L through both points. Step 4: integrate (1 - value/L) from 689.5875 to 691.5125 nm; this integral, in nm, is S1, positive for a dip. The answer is 0.27 nm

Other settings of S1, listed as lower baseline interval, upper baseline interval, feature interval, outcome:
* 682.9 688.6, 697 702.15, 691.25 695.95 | 0.06 nm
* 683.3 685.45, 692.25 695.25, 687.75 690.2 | 0.19 nm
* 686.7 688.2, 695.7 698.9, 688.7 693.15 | 0.26 nm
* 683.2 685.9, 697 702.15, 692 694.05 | 0.09 nm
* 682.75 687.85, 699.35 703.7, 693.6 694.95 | 0.01 nm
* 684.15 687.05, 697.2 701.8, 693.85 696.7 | -0.07 nm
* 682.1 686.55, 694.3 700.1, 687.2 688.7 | 0.10 nm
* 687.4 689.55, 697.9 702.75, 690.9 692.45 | 0.10 nm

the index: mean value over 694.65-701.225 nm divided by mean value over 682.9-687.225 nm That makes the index 1.61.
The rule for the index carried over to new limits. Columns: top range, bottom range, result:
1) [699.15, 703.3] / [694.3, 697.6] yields 1.13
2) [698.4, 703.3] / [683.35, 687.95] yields 1.70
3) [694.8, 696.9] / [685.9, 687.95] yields 1.54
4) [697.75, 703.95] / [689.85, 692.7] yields 1.52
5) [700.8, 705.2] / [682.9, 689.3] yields 1.87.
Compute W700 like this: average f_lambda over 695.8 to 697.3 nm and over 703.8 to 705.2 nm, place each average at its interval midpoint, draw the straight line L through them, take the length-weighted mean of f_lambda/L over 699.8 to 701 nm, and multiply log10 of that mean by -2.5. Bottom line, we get 0.09 mag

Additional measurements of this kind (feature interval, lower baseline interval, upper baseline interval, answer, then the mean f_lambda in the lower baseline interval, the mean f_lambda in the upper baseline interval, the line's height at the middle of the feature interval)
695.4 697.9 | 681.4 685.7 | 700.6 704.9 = 0.042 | 13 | 24.7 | 21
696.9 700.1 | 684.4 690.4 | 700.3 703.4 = -0.011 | 13.7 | 23.1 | 21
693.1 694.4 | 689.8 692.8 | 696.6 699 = -0.051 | 15.1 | 21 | 17.3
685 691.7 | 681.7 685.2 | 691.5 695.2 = 0.107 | 13.1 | 17.6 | 15.3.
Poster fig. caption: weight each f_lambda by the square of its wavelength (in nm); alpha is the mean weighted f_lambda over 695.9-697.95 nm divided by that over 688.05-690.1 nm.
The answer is 1.43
